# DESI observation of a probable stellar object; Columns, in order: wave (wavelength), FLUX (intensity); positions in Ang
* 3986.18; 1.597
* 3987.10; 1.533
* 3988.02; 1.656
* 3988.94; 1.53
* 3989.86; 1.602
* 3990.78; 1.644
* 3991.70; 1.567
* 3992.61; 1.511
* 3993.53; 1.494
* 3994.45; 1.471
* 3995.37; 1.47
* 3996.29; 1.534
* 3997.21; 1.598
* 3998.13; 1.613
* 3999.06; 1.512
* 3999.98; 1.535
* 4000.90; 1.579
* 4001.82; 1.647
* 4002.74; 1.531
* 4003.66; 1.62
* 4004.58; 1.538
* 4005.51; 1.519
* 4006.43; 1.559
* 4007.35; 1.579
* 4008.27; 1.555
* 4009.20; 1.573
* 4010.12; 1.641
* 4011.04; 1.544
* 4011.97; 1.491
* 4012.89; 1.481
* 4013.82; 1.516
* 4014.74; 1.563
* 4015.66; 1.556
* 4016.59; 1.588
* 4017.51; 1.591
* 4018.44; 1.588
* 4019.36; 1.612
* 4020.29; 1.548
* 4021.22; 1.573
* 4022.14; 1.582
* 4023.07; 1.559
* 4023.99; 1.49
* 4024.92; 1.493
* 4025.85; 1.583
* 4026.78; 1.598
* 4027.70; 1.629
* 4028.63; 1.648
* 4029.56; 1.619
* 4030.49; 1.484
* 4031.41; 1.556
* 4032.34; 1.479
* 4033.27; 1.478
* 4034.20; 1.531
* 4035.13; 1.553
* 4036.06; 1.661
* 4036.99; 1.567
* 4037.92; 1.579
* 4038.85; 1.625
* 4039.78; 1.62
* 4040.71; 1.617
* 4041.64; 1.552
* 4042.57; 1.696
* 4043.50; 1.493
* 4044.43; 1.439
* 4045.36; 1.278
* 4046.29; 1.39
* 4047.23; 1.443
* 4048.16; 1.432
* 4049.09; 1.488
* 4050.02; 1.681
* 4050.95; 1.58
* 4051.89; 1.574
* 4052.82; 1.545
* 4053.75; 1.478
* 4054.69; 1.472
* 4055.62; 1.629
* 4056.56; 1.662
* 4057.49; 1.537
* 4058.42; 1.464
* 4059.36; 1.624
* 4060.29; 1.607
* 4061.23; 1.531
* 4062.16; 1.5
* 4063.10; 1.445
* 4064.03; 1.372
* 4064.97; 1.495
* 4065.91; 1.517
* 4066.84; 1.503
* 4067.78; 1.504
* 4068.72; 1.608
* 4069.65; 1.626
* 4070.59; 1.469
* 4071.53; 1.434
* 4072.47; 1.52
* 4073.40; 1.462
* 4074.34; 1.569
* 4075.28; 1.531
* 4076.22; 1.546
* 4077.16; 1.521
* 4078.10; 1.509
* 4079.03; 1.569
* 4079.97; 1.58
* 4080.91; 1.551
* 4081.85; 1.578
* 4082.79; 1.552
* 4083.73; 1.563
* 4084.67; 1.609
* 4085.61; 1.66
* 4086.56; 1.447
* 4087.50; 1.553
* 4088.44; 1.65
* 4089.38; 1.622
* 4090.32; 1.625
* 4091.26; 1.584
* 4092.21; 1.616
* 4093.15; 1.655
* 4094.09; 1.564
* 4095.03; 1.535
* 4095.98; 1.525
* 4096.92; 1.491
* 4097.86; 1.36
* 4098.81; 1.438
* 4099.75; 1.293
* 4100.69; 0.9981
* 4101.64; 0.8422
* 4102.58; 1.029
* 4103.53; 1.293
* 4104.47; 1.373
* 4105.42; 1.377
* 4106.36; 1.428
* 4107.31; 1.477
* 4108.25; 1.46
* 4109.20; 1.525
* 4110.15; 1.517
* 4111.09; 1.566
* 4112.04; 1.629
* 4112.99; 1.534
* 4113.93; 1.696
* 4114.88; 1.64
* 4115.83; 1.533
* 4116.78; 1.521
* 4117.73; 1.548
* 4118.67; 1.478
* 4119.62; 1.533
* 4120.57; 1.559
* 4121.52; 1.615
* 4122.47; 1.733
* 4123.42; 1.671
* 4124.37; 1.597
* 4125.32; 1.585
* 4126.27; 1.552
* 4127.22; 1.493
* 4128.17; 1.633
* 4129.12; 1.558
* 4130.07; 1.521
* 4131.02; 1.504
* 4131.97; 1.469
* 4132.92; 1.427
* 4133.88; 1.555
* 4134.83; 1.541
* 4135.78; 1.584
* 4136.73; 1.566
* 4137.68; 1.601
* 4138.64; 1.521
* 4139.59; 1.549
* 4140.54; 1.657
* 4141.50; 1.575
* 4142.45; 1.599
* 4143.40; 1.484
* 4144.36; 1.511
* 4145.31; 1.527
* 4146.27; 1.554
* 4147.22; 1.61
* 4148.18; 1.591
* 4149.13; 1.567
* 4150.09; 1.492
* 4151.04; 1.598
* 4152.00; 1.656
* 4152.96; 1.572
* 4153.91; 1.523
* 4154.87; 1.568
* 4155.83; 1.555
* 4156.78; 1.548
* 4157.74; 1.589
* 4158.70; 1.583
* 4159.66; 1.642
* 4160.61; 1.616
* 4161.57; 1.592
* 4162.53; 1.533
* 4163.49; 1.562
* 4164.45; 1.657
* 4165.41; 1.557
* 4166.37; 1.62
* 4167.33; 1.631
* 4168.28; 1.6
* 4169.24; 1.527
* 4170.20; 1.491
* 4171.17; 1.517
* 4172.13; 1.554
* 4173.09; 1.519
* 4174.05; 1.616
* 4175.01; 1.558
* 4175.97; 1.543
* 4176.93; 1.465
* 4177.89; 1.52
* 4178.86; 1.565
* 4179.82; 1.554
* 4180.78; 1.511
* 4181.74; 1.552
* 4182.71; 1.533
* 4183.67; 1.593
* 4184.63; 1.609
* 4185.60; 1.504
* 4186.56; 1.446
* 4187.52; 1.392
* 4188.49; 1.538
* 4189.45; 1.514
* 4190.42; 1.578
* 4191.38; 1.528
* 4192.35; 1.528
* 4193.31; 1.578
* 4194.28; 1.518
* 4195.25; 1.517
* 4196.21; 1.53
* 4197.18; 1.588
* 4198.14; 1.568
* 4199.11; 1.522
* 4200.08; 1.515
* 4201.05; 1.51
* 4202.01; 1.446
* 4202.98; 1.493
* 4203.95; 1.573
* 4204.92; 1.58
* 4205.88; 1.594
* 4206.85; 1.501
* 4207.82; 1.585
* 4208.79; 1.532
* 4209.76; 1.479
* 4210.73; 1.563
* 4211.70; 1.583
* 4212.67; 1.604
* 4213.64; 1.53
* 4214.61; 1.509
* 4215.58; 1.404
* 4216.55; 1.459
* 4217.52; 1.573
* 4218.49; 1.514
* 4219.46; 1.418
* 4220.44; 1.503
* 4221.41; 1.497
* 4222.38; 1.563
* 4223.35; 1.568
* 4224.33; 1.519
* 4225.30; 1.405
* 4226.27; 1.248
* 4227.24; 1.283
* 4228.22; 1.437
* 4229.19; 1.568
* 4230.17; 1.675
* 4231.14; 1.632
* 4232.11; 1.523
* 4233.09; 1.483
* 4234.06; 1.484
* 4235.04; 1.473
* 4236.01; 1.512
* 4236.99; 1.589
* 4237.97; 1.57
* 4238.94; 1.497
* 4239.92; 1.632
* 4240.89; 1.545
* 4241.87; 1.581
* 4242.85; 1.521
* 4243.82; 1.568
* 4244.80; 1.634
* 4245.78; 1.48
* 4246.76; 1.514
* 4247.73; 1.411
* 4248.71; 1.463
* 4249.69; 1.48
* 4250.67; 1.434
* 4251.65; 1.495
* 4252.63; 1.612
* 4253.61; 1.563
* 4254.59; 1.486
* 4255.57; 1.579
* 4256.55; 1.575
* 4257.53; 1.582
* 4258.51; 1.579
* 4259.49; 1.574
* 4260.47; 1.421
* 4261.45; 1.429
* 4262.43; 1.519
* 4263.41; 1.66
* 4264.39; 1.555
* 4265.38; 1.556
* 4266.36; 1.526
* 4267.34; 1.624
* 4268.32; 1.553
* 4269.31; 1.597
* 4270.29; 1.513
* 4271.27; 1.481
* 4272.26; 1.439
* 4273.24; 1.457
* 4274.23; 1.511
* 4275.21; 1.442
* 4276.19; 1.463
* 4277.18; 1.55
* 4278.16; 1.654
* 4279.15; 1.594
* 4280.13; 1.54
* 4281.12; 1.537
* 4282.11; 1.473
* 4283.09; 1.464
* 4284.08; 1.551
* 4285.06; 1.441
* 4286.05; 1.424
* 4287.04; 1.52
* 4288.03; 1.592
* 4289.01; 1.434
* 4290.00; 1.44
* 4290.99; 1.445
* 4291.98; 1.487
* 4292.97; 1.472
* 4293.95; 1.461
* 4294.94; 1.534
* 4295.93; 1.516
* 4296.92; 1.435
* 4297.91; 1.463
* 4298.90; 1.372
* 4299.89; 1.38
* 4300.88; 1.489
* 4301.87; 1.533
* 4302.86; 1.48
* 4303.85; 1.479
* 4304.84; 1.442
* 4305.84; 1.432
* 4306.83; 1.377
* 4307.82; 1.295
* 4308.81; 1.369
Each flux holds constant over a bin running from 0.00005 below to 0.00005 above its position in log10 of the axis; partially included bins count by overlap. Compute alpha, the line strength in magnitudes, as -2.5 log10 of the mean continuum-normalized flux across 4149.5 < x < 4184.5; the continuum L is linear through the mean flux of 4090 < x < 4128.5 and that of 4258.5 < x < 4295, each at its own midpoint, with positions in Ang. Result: -0.05 mag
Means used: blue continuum 1.49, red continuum 1.51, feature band 1.56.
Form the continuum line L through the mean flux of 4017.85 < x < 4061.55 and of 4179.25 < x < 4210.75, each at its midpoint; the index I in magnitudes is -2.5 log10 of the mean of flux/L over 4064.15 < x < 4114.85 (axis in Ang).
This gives 0.04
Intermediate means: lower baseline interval 1.55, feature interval 1.49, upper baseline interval 1.53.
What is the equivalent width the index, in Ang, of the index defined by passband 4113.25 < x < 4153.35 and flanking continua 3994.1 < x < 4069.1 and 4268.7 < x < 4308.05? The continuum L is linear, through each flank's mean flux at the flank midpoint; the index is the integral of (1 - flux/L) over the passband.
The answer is -1.2 Ang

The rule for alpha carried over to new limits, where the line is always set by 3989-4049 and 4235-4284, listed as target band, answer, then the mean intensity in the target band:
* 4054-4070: 0.01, 1.53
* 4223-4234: 0.04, 1.48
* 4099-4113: 0.14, 1.35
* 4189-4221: 0.00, 1.53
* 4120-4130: -0.04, 1.6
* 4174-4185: -0.01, 1.55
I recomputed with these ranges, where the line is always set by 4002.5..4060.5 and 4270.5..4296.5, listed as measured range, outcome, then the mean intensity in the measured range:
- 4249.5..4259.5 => -0.03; 1.54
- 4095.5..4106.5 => 0.20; 1.28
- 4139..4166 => -0.03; 1.57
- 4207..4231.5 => 0.00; 1.51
